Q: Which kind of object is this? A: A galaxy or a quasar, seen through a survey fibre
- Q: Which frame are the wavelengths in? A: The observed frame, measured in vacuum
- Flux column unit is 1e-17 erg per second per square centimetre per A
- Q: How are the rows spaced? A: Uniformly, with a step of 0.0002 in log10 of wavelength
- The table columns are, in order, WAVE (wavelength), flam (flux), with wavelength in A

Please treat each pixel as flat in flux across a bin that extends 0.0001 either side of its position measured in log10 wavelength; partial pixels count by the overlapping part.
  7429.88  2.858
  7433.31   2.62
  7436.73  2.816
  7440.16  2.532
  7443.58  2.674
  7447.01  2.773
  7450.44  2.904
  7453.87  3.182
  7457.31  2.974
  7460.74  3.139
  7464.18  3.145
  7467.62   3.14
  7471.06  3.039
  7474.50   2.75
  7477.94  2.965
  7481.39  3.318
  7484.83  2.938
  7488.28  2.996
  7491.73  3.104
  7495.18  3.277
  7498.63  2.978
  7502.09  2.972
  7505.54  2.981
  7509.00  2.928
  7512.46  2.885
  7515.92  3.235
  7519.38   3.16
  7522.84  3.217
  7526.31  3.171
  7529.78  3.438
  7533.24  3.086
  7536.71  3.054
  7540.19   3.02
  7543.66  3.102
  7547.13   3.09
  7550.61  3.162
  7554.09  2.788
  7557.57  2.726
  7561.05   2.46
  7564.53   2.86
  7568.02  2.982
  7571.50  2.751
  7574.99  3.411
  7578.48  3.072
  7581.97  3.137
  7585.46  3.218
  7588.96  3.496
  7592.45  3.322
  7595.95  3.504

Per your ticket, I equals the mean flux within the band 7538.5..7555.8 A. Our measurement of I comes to 3.03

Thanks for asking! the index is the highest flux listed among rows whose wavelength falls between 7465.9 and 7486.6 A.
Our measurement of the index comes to 3.318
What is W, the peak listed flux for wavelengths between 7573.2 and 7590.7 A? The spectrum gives 3.496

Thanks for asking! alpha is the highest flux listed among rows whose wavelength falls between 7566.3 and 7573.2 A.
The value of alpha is 2.982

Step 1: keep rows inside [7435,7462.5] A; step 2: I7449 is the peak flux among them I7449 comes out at 3.182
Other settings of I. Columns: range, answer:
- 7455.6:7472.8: 3.09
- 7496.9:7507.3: 2.98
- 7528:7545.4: 3.14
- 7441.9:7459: 2.9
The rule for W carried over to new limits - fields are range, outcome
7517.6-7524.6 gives 3.217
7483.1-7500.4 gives 3.277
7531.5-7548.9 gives 3.102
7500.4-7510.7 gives 2.981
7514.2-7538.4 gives 3.438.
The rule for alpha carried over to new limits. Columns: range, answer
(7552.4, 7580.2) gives 3.411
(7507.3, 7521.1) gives 3.235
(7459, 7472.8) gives 3.145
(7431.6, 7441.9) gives 2.816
